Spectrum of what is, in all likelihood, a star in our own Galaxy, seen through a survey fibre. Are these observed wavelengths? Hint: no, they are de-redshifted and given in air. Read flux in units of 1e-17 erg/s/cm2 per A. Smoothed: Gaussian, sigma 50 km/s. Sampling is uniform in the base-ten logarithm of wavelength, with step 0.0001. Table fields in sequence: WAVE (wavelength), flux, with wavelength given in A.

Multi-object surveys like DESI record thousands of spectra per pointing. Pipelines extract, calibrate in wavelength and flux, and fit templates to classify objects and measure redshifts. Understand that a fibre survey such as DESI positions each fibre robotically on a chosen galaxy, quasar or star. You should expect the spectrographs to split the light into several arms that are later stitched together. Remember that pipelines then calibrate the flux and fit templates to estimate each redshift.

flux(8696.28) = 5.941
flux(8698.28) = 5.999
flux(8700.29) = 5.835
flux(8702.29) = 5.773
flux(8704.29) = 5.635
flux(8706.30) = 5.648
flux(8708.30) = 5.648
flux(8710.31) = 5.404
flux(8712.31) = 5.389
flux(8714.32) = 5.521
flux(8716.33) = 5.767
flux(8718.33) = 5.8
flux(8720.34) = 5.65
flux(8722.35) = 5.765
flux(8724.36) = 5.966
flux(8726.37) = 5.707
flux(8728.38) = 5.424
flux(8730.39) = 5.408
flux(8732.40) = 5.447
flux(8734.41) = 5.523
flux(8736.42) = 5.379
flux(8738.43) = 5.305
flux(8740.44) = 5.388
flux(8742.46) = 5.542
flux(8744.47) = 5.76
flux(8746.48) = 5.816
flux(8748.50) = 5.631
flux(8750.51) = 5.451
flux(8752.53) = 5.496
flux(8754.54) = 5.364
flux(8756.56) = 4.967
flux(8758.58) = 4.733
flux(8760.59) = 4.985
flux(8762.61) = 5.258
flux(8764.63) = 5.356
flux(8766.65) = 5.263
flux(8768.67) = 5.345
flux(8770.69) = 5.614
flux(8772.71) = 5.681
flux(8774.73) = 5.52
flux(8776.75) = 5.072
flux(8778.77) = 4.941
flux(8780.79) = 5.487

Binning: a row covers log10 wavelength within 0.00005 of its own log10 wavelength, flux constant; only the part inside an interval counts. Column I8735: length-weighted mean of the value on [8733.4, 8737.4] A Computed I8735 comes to 5.45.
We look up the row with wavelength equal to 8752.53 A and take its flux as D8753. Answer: 5.496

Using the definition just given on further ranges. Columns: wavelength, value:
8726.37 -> 5.707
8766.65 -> 5.263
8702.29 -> 5.773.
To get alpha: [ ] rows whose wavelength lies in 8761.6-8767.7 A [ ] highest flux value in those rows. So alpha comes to 5.356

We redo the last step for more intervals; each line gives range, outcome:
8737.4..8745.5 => 5.76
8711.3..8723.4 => 5.8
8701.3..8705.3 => 5.773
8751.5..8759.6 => 5.496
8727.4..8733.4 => 5.447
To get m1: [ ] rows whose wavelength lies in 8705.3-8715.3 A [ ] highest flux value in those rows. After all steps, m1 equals 5.648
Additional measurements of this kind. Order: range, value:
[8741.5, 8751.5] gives 5.816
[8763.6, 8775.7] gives 5.681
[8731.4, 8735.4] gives 5.523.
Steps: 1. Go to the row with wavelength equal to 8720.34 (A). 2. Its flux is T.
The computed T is 5.65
